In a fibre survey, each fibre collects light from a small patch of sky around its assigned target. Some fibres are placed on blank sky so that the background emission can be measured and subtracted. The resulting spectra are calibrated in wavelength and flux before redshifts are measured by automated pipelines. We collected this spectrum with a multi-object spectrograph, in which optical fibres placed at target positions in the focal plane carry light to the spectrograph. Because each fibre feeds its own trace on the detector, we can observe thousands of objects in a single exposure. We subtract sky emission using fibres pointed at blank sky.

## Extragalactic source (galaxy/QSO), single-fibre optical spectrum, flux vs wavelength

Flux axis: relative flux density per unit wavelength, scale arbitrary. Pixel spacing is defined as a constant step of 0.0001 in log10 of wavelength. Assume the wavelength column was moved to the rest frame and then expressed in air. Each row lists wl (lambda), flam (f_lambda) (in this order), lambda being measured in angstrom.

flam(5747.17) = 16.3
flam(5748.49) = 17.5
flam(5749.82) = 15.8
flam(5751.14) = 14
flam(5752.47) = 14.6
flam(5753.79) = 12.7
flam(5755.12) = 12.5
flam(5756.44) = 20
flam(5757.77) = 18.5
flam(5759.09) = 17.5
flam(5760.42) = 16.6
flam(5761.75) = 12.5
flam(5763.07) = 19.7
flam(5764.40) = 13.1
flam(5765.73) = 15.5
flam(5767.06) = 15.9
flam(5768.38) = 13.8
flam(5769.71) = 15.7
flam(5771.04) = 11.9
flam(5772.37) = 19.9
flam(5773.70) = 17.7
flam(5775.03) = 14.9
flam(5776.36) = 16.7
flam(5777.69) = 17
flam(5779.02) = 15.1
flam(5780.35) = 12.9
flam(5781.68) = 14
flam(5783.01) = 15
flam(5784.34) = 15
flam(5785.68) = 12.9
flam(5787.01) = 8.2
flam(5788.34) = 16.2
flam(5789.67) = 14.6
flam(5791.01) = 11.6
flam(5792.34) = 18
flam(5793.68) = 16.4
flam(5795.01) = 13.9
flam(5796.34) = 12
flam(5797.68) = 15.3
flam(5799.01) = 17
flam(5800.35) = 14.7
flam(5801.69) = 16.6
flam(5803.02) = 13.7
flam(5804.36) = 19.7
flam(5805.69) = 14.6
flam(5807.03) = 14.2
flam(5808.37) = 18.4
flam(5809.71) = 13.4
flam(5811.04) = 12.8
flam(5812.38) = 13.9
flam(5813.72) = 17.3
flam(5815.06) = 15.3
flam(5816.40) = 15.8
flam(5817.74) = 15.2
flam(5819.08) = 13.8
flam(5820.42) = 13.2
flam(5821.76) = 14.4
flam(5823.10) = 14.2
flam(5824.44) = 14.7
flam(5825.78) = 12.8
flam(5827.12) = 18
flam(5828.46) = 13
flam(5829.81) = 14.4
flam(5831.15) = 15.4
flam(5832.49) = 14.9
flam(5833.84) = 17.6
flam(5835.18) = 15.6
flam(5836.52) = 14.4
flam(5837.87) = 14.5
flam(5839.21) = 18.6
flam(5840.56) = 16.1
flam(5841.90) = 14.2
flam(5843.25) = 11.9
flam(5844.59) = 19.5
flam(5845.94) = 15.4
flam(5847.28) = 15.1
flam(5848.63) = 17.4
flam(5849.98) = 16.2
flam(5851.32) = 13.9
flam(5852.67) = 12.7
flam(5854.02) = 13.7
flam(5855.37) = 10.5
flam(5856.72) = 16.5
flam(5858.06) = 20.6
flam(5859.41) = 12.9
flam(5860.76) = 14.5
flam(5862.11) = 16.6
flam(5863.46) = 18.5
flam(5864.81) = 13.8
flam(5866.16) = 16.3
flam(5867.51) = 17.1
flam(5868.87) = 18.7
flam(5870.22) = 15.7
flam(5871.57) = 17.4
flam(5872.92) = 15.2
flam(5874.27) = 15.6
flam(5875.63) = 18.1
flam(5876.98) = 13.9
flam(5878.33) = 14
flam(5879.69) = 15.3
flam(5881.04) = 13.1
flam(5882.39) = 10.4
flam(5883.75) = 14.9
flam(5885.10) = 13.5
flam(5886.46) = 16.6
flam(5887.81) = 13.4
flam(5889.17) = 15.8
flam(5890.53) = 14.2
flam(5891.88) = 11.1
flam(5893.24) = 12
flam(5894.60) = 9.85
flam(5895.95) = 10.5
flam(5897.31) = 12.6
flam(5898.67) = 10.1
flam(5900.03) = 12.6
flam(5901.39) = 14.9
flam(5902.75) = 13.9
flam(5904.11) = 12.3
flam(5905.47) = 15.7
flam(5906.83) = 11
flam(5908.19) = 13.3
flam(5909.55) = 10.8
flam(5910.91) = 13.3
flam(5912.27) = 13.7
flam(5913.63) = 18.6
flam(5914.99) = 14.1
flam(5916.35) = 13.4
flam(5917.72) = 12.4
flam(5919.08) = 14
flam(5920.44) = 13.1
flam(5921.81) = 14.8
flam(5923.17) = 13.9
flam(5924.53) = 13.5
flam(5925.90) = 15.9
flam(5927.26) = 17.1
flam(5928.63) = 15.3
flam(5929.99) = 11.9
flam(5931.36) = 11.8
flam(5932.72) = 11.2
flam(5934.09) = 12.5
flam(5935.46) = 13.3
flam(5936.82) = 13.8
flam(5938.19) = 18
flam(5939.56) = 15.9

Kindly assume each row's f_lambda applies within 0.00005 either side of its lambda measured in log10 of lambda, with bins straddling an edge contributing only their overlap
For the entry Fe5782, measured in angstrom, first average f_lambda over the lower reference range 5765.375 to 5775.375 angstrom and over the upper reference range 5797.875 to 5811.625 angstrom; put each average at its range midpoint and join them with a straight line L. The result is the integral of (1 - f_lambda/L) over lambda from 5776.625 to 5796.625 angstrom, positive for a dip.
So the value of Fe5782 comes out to 1.7 angstrom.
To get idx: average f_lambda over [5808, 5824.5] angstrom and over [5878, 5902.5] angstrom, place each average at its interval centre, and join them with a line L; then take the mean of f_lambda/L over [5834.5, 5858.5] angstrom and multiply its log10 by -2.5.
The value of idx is -0.10 mag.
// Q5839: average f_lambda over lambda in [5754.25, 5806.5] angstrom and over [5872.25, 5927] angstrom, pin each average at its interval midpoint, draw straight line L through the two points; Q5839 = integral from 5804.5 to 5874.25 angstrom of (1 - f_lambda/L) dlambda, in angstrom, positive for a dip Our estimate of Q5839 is -4.2 angstrom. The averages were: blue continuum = 15.3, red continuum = 13.7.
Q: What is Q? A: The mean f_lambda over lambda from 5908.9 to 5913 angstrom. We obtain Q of 12.7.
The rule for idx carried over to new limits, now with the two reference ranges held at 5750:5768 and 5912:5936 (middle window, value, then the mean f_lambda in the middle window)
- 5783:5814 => 0.03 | 14.8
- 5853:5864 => -0.06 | 15.4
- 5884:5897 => 0.10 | 13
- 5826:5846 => -0.05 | 15.5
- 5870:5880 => -0.09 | 15.7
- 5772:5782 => -0.04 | 16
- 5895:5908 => 0.13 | 12.6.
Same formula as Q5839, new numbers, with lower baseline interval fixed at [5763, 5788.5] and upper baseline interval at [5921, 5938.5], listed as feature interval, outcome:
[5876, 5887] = 0.2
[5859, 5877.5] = -2.2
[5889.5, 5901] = 1.9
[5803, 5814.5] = -0.5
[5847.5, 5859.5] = -0.5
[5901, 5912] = 0.8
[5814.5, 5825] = 0.1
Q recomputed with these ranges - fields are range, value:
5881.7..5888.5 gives 13.8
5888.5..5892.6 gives 13.7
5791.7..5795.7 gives 16.1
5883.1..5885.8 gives 14.2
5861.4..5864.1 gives 17.5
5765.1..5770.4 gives 15.2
